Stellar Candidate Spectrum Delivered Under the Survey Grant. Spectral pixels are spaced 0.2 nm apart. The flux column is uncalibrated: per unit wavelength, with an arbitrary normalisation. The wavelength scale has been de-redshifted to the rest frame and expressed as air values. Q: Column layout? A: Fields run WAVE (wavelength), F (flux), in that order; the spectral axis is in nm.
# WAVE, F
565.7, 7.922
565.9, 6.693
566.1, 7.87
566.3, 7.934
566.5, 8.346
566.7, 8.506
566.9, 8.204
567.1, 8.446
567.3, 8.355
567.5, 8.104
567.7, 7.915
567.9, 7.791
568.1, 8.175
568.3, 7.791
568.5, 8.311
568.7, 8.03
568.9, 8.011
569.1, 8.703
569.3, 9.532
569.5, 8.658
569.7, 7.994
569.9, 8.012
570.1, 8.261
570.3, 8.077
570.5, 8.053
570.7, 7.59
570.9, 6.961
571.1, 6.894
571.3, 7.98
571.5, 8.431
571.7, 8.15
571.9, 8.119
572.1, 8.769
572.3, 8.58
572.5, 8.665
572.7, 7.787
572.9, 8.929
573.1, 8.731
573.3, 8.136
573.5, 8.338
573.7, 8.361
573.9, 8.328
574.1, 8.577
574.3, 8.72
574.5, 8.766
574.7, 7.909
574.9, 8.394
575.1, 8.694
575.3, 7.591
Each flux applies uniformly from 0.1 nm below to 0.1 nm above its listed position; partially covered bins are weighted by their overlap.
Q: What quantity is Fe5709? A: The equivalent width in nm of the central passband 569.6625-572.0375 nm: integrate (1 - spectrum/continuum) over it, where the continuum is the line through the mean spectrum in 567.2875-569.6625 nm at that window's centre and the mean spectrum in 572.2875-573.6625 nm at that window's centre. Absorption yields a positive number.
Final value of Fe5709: 0.134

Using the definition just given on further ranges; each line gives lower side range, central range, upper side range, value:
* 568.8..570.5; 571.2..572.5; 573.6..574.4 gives 0.012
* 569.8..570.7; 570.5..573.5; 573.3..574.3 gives 0.036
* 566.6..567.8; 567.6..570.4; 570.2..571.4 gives -0.111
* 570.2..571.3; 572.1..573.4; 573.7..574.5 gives -0.056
